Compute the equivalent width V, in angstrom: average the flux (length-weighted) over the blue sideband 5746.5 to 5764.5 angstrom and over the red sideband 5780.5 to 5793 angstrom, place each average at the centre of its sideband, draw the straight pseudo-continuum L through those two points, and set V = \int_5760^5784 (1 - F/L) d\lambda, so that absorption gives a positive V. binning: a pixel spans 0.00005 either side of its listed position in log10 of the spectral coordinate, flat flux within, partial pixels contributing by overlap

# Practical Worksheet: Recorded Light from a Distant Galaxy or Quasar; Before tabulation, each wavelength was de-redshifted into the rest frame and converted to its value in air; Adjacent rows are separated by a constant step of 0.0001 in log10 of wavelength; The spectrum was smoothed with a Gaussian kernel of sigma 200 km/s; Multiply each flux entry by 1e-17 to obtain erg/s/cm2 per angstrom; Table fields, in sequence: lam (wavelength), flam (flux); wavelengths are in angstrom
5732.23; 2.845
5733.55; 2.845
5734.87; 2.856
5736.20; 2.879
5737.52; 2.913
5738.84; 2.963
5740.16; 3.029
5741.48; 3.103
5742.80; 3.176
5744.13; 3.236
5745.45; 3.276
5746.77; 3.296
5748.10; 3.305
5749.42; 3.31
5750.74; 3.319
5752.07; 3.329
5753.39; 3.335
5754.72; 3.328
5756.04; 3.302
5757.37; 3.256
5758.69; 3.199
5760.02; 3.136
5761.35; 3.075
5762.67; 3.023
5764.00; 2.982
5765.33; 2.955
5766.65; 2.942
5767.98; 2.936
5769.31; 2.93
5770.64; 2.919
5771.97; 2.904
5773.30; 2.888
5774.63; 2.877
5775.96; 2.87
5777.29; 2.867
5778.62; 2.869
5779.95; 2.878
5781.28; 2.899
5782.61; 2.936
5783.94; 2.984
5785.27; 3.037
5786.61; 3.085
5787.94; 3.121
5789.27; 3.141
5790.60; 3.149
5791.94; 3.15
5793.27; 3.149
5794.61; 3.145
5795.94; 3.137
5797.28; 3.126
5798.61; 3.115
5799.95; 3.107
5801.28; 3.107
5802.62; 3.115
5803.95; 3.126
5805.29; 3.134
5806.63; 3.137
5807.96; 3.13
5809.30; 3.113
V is 1.6 angstrom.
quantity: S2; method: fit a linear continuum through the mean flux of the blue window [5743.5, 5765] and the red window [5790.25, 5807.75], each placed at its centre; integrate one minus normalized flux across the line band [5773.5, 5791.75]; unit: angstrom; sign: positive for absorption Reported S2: 1.07 angstrom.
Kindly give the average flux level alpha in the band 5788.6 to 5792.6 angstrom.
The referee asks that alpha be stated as 3.15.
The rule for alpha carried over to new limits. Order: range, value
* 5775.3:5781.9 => 2.88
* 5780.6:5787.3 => 2.99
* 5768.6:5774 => 2.91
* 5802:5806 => 3.12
